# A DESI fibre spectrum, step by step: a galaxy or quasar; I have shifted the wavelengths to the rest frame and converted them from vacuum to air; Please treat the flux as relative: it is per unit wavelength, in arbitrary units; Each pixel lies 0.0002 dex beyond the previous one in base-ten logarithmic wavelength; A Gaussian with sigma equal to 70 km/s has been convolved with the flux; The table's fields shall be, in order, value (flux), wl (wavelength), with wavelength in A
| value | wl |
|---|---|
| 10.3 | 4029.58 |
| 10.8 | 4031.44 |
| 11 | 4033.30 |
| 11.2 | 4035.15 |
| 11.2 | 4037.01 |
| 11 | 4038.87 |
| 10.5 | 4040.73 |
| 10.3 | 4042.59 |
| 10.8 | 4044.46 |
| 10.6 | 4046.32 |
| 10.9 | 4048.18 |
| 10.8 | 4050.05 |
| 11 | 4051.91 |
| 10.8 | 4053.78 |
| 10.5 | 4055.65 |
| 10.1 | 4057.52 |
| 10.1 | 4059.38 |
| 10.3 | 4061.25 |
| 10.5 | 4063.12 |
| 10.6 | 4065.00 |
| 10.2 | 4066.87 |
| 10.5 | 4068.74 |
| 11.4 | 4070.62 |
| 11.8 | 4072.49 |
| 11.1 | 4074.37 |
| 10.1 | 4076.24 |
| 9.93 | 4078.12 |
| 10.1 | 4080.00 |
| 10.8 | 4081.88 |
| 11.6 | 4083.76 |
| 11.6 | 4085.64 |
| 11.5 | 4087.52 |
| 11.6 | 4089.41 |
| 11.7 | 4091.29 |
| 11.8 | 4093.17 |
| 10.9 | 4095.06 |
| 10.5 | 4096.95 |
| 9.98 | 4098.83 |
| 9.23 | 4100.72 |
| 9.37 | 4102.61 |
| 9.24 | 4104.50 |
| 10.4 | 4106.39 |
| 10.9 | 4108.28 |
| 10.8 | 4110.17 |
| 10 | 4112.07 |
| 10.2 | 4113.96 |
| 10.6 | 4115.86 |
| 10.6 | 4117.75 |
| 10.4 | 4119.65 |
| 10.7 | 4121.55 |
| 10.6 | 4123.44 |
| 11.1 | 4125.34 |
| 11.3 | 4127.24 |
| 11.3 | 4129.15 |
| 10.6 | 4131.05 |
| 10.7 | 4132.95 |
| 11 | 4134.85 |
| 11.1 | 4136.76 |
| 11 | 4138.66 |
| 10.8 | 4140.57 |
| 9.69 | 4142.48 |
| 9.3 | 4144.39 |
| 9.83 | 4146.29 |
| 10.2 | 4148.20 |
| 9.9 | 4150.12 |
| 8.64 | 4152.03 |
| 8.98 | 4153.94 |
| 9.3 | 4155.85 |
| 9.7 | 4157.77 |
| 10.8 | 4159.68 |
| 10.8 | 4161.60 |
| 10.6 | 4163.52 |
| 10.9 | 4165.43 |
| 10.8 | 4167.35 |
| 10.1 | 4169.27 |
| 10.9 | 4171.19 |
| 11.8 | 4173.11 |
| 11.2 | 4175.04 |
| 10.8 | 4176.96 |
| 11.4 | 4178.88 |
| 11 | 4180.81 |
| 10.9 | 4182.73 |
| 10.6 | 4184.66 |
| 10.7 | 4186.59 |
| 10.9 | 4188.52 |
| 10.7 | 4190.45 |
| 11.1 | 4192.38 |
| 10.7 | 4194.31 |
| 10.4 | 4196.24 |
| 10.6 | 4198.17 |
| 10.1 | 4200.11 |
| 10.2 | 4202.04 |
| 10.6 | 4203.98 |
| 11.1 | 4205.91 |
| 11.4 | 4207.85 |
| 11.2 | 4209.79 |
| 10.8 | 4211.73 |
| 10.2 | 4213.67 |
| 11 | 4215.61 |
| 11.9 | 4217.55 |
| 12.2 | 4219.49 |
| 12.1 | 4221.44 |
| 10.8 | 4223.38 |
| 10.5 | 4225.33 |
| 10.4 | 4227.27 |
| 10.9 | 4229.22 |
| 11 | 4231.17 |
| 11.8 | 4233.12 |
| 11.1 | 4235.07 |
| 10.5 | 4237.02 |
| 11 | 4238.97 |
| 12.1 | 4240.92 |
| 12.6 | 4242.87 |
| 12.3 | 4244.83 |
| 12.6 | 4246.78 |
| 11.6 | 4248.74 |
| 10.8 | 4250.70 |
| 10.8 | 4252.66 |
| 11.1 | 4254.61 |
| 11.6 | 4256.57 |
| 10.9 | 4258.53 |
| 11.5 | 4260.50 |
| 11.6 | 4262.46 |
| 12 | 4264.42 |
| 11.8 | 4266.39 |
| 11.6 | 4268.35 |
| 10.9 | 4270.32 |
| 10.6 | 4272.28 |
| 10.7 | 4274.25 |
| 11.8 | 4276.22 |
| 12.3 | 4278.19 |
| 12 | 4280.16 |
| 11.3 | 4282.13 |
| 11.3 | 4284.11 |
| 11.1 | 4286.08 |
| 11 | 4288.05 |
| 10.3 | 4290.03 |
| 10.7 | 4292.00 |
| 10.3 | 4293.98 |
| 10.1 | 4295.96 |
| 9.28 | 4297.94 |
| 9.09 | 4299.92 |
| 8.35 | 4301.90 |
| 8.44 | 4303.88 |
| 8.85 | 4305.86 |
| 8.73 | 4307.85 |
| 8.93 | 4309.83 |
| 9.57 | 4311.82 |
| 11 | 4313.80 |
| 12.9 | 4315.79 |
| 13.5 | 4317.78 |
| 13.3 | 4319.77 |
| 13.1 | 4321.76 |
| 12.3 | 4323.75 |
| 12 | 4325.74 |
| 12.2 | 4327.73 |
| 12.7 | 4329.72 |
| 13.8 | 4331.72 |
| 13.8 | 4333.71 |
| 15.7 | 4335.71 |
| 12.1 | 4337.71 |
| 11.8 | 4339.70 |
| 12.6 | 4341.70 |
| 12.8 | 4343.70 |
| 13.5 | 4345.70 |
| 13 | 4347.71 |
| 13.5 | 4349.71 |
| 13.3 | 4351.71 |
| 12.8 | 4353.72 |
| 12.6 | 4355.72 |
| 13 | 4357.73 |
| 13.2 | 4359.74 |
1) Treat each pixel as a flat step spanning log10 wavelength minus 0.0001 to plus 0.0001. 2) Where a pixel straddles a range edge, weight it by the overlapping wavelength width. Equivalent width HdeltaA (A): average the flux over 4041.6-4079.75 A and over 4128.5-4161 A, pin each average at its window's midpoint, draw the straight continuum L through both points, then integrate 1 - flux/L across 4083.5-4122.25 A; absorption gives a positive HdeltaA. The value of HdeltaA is -0.9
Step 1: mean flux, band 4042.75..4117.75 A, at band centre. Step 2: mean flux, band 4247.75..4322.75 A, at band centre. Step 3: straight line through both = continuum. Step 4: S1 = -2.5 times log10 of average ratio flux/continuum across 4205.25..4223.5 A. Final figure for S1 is -0.047 mag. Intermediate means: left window 10.6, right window 10.9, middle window 11.3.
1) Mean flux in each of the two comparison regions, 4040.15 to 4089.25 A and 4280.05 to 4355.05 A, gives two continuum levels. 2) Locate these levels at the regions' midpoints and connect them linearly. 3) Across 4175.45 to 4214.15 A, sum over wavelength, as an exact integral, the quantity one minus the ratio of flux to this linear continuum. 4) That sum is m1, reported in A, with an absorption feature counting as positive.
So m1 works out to 1.4 A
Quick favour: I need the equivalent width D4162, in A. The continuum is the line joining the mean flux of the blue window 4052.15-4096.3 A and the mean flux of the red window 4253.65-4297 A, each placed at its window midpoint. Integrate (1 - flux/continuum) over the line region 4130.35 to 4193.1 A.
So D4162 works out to 2.8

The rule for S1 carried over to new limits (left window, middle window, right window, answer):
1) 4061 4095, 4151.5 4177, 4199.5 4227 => 0.06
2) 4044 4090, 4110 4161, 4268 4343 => 0.06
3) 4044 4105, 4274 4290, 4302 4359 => 0.04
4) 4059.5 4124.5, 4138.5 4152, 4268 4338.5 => 0.09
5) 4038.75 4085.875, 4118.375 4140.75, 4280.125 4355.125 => 0.00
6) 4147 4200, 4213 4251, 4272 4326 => -0.07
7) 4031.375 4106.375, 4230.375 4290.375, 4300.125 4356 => 0.02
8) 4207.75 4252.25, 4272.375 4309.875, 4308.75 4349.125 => 0.17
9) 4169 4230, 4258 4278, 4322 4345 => 0.05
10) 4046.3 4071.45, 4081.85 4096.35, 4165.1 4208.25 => -0.08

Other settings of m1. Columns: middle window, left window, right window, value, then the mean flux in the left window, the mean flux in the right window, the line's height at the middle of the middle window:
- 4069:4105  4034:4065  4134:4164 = -1.09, 10.7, 10.1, 10.4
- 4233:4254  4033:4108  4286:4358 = -0.33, 10.7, 11.7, 11.4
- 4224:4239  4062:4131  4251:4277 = 0.37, 10.7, 11.3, 11.2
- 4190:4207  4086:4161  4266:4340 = 0.27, 10.4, 11.3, 10.8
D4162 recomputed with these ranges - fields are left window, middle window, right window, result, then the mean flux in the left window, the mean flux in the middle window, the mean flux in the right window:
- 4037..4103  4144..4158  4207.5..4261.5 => 1.9 A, 10.7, 9.48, 11.3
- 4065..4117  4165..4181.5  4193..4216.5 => -0.5 A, 10.7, 11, 10.7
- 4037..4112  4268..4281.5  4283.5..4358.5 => 0.1 A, 10.7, 11.4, 11.7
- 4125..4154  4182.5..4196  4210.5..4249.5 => 0.2 A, 10.4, 10.8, 11.4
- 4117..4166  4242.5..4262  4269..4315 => -2.3 A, 10.4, 11.5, 10.3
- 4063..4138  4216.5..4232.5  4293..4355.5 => 0.1 A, 10.7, 11.2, 11.7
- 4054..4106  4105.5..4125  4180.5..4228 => 0.3 A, 10.6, 10.5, 10.9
